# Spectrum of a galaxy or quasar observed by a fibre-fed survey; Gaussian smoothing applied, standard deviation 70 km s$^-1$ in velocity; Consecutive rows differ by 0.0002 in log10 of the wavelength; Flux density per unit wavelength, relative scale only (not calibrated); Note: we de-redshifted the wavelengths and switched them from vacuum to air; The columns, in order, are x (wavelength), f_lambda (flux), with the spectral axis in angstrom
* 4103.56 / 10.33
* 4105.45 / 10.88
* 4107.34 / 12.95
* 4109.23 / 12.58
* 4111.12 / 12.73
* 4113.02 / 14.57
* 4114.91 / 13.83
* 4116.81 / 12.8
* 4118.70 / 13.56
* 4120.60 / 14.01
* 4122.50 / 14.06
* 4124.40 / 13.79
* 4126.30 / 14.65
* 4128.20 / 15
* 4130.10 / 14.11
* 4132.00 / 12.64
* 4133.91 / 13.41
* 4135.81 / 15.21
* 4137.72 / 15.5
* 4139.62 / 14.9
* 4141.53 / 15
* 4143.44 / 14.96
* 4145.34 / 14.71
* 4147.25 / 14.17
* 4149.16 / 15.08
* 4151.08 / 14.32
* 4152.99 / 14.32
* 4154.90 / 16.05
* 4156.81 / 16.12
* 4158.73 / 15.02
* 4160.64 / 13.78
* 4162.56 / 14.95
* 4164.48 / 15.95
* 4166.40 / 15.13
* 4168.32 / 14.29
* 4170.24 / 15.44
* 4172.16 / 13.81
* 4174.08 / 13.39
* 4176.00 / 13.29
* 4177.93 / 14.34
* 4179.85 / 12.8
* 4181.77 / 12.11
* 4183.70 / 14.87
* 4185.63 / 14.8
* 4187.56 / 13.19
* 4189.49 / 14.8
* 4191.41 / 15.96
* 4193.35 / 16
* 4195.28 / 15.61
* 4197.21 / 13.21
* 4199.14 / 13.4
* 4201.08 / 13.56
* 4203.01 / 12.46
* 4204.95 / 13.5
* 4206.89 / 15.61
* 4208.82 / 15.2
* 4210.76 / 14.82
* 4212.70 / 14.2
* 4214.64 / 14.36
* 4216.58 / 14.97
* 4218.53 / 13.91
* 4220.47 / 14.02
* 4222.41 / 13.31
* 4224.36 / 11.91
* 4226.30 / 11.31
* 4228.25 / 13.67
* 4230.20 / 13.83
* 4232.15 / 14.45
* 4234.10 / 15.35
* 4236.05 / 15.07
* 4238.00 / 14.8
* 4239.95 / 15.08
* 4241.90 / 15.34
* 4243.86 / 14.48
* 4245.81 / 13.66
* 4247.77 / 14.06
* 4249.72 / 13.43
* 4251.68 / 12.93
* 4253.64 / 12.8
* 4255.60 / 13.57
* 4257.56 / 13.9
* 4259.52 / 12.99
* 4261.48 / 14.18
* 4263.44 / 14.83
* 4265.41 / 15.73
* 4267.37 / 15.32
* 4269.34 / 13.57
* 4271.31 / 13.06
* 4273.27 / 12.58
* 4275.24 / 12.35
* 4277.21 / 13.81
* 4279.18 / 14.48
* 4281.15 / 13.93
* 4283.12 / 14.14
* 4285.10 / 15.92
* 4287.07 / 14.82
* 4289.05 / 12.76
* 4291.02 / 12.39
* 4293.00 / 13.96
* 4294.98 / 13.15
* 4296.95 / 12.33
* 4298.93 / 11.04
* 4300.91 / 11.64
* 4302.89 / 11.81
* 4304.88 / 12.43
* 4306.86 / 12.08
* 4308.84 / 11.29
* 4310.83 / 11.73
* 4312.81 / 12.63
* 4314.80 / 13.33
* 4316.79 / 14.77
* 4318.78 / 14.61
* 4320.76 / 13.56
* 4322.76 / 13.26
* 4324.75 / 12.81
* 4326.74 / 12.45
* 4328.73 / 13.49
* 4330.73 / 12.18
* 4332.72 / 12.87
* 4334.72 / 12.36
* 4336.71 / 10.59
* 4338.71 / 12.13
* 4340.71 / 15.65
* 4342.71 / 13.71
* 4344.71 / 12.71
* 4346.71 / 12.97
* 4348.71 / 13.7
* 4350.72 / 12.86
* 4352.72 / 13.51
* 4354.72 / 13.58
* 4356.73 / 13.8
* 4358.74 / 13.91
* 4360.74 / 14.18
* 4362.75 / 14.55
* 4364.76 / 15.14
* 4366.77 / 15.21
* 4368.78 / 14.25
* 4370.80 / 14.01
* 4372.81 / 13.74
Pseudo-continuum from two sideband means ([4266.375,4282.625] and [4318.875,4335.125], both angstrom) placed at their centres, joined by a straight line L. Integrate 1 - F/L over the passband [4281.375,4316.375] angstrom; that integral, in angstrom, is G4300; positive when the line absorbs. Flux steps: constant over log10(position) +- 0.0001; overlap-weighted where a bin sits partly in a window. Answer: 1.33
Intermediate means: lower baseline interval 13.7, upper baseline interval 13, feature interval 12.8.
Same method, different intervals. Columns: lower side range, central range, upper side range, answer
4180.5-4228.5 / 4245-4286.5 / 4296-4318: -2.9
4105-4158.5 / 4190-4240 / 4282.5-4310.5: -2.7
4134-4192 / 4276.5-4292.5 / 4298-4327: -1.3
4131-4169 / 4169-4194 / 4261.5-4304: 0.5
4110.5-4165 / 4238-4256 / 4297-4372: -0.3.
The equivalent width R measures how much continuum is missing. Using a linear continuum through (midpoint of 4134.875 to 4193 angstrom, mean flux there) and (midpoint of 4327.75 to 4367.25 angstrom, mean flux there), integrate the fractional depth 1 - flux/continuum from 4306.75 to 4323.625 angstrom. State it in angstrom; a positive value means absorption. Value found 0.7 angstrom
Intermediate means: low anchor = 14.6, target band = 13.1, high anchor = 13.4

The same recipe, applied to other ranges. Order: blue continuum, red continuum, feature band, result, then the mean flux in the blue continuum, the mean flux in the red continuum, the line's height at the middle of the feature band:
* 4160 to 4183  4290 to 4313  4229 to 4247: -2.08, 14.1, 12.2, 13.1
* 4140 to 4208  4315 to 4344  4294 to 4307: 1.31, 14.5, 13.2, 13.4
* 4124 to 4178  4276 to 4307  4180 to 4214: -0.32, 14.6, 13.2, 14.1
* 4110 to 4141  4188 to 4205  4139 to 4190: -1.14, 14.1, 14.3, 14.2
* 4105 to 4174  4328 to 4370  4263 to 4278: -0.08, 14.3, 13.5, 13.8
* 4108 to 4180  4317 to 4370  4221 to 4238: 0.34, 14.3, 13.5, 14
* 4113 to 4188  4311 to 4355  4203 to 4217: -0.55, 14.4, 13.1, 14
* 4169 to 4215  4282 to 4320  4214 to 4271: -1.58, 14.2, 13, 13.6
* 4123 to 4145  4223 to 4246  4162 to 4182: 0.19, 14.5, 14.1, 14.3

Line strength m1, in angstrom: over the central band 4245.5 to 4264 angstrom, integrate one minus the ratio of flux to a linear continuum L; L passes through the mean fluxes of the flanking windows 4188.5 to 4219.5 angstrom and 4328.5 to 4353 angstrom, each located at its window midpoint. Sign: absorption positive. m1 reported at 0.4 angstrom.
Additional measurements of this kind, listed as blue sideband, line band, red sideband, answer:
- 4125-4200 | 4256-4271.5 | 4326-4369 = -0.3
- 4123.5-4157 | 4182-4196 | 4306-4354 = -0.7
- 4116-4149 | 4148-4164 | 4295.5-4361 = -1.0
